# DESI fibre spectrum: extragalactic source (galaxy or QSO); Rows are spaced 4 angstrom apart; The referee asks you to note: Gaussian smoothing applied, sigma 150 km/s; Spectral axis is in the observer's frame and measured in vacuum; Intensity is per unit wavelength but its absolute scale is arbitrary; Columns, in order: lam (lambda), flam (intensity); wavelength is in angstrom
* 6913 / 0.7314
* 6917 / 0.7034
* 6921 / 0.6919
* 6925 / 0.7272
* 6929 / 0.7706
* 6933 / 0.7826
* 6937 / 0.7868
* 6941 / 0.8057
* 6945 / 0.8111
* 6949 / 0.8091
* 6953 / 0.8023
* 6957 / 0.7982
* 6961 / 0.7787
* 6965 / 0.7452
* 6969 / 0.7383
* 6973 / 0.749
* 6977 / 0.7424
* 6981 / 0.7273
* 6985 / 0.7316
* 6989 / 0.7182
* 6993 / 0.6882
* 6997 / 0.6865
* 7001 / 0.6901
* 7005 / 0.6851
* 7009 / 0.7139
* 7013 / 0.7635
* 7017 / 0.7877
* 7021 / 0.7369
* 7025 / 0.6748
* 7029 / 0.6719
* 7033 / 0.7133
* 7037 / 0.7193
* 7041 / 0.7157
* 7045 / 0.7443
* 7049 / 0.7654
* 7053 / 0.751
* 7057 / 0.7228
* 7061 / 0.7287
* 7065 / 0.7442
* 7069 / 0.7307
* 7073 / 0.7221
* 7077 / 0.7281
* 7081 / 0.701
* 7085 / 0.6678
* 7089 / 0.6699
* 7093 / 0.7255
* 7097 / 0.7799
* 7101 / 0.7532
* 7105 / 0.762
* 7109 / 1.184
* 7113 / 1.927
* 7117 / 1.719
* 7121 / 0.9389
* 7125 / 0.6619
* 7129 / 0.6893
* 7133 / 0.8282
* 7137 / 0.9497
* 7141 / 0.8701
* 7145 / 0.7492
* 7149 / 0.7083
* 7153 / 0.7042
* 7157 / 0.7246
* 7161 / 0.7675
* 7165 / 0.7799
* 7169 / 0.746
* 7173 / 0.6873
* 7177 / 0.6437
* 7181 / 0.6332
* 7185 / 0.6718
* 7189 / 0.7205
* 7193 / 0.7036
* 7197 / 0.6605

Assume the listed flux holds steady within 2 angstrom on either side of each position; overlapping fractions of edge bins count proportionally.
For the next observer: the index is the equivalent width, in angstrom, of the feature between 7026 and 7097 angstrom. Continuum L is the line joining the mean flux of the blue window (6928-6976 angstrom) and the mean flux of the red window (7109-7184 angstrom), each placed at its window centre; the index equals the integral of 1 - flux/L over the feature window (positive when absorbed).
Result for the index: 9.9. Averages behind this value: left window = 0.781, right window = 0.879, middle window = 0.72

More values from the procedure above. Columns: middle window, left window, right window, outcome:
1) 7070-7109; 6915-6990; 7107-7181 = 5.06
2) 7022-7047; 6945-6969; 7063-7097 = 1.12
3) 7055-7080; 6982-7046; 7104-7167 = 2.60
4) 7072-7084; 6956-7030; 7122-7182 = 0.42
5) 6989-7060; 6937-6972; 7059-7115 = 8.44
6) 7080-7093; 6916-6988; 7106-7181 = 2.59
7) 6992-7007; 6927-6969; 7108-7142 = 3.21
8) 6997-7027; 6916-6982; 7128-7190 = 1.53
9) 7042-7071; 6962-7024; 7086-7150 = 3.16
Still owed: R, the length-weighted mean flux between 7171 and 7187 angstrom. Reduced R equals 0.659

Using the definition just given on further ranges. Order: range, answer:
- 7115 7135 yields 0.967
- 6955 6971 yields 0.765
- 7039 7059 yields 0.74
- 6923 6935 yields 0.76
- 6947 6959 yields 0.803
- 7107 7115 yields 1.56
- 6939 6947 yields 0.808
